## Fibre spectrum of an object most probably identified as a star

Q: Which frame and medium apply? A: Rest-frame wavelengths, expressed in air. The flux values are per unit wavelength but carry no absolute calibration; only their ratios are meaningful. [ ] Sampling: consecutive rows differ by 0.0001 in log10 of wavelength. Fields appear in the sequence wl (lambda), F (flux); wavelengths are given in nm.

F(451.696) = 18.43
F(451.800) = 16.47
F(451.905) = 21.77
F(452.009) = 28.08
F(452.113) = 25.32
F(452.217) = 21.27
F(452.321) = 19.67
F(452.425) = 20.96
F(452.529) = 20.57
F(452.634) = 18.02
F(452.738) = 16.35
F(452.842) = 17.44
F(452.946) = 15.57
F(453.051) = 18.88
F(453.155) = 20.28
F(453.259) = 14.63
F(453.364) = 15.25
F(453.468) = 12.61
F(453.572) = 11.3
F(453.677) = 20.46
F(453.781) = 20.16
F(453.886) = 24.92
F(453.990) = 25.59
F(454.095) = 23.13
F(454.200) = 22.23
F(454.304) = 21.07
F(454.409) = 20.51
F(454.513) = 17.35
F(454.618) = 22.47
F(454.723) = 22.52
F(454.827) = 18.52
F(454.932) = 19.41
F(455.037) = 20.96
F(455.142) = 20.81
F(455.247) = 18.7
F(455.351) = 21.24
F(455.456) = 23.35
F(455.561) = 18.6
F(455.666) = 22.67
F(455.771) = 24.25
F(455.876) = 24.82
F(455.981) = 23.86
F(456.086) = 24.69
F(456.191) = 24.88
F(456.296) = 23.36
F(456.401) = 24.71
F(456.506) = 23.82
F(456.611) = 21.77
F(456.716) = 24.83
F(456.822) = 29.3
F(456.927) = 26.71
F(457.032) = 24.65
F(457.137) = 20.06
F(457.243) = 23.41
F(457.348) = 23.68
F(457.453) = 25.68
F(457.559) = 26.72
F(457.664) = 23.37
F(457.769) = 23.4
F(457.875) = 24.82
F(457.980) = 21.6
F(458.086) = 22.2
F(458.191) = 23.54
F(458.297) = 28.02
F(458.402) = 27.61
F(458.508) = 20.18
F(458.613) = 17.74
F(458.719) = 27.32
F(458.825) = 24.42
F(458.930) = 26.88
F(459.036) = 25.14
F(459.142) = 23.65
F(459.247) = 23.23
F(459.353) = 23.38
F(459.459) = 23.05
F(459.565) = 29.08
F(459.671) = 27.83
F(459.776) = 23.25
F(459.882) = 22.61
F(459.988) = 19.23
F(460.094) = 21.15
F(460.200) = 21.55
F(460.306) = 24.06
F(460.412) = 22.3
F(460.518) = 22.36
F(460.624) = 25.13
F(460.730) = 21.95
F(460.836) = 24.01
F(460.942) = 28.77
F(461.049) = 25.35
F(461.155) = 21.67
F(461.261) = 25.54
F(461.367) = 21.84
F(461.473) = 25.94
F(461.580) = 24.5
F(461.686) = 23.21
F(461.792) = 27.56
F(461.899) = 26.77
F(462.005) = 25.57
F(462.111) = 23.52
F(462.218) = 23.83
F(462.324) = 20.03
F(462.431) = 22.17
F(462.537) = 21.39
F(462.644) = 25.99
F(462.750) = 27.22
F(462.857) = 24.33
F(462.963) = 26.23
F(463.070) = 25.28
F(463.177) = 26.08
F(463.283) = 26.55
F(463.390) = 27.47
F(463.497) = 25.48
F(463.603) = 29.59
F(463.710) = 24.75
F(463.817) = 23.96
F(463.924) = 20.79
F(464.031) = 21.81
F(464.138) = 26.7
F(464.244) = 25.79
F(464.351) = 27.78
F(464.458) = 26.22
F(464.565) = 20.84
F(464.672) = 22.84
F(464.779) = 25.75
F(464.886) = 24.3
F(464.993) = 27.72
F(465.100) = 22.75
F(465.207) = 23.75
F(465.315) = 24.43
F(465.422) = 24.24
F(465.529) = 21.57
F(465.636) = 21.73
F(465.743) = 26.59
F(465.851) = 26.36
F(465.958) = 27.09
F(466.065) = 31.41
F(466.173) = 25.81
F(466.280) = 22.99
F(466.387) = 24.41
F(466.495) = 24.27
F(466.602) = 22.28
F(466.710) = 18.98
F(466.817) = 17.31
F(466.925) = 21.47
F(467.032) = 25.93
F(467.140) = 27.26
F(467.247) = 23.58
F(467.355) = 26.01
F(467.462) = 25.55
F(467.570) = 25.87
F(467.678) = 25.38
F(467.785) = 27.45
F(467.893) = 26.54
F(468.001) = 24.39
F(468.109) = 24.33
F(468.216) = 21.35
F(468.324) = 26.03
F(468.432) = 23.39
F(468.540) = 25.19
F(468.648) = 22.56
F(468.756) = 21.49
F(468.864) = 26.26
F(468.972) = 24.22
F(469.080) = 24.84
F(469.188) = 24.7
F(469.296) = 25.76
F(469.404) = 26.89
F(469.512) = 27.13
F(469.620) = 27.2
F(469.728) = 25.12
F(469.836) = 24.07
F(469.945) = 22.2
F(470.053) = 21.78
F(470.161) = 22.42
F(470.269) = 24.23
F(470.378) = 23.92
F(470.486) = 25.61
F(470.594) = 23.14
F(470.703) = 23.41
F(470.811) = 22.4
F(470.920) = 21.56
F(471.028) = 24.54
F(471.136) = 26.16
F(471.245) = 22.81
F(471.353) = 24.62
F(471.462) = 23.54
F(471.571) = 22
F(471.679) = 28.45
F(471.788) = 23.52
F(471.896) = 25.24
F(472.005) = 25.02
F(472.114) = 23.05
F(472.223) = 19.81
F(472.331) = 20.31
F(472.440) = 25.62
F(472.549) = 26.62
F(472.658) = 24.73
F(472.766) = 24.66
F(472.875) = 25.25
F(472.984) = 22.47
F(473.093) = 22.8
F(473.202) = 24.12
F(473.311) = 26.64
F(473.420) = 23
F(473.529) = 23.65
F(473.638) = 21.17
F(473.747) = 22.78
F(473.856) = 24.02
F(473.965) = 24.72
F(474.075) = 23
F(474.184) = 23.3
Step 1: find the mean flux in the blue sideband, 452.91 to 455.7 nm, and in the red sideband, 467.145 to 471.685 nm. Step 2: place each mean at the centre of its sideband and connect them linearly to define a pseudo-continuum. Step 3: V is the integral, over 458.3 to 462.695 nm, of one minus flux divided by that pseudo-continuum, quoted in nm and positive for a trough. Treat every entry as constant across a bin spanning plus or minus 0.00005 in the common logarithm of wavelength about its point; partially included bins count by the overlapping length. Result -0.46 nm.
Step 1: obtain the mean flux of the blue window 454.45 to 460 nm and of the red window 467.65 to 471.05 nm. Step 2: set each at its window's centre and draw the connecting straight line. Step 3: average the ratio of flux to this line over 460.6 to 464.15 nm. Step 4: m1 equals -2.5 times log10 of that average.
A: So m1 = -0.04 mag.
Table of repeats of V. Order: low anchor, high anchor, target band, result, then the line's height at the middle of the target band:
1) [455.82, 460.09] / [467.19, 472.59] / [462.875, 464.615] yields -0.08 nm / 24.3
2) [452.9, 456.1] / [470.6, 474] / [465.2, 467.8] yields -0.20 nm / 22.7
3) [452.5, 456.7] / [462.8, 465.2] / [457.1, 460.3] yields -0.18 nm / 22.6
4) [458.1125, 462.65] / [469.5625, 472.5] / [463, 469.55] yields -0.24 nm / 23.9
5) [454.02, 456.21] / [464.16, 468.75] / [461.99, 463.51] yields -0.07 nm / 23.6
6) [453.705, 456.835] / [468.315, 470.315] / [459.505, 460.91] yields -0.02 nm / 23.1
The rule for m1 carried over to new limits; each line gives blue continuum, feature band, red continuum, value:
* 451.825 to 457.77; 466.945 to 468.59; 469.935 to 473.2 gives -0.085 mag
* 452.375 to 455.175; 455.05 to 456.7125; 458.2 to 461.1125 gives -0.088 mag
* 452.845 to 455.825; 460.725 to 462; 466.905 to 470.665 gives -0.123 mag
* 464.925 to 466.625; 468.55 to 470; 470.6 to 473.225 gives -0.023 mag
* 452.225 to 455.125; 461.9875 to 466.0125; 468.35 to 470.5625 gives -0.092 mag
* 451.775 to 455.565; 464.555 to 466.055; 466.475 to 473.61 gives -0.077 mag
